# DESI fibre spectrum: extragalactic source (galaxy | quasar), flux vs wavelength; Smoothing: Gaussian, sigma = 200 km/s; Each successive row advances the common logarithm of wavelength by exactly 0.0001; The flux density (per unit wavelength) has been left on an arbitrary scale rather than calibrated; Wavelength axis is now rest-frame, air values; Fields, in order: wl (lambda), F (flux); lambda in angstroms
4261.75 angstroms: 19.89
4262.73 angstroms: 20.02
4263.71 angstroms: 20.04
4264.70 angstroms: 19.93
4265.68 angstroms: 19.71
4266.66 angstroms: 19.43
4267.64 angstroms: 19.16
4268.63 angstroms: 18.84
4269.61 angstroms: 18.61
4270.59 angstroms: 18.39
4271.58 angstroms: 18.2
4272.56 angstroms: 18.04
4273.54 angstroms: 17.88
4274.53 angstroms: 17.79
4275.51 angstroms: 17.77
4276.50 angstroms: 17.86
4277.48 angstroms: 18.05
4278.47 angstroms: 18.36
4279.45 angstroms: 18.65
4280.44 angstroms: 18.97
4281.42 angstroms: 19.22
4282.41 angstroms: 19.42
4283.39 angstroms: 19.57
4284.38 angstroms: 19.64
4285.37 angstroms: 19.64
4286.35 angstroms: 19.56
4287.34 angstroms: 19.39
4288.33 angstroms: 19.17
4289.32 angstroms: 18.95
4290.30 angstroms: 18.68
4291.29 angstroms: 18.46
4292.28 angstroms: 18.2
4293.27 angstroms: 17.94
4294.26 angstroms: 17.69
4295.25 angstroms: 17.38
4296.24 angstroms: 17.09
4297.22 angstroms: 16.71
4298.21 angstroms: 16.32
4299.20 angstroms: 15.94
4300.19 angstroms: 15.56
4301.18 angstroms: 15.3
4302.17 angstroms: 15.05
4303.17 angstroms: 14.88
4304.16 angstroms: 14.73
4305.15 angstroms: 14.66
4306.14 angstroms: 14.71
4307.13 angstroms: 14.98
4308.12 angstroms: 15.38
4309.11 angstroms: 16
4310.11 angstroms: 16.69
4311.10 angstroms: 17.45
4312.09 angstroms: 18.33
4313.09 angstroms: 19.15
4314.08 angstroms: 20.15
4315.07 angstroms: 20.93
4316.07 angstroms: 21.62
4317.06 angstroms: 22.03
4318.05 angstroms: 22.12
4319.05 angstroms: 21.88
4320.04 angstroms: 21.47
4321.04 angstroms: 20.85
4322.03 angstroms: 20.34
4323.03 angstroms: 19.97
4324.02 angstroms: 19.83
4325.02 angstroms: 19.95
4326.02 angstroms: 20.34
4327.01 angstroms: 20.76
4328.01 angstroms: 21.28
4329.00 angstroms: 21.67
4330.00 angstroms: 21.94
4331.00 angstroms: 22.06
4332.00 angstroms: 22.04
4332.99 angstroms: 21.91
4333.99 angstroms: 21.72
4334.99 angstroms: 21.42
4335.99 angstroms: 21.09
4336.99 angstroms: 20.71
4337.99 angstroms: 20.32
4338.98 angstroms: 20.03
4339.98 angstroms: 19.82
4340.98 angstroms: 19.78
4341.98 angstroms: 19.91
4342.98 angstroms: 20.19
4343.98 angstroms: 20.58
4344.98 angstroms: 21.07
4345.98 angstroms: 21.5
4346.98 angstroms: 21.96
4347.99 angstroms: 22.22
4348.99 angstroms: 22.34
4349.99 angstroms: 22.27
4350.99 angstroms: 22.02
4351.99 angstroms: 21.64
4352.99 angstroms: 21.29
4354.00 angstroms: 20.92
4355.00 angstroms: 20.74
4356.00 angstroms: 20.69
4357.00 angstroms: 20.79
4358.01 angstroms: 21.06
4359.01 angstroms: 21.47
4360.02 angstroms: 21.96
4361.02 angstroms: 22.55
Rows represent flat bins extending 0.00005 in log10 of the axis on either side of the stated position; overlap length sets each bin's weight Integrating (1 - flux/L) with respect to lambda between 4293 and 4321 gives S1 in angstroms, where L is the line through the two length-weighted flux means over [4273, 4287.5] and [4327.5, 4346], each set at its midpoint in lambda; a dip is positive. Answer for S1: 3.13 angstroms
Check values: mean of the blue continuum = 18.8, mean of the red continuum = 21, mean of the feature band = 17.6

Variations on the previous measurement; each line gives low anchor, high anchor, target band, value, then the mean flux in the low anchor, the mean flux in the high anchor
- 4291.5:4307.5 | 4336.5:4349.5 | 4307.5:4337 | -2.79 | 16.1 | 20.8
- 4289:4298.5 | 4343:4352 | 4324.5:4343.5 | -0.21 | 17.8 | 21.7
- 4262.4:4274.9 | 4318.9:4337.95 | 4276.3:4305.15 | 2.84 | 18.9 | 21.1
